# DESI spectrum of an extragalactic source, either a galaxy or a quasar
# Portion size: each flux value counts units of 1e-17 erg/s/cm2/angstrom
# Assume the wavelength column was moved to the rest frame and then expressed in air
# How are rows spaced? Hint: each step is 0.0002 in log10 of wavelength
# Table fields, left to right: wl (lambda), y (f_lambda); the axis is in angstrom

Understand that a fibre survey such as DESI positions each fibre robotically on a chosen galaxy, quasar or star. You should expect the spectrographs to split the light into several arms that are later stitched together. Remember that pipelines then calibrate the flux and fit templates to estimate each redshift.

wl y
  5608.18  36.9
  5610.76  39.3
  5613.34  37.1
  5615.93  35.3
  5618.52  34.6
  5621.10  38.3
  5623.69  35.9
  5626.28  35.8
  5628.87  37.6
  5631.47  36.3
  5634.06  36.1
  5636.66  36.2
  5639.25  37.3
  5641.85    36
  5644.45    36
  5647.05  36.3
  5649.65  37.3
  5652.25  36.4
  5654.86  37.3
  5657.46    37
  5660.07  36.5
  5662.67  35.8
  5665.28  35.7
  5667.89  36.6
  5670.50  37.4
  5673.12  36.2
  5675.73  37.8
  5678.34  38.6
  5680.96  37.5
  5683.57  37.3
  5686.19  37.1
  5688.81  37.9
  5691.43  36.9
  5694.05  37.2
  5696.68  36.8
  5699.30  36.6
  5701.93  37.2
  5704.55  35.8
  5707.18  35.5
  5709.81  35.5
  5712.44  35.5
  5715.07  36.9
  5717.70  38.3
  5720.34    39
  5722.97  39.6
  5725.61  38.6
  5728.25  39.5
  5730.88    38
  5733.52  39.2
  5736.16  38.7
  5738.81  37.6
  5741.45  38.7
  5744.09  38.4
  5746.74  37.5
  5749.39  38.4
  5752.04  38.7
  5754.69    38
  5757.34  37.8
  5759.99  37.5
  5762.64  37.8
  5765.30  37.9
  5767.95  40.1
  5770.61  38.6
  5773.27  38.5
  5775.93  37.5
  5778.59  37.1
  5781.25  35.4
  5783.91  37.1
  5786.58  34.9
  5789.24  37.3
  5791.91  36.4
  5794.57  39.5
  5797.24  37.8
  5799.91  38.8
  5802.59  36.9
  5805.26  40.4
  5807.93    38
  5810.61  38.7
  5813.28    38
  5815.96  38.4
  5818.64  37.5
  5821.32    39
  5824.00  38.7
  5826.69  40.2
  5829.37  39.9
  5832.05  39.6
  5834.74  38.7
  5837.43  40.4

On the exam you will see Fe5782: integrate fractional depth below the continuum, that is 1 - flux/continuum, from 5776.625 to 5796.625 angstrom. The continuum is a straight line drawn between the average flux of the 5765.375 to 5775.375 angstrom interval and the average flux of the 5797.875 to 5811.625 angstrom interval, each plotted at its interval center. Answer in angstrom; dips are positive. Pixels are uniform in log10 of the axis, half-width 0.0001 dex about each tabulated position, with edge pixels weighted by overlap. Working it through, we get 0.9 angstrom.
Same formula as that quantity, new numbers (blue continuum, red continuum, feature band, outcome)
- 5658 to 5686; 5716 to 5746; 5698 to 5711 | 0.60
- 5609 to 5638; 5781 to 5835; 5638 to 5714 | 0.69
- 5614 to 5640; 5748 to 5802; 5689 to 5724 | 0.09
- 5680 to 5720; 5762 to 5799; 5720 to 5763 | -1.38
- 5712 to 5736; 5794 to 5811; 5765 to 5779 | 0.03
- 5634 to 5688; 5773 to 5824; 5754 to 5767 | -0.12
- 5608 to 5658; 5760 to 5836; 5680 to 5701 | 0.01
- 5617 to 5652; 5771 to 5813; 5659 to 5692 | -0.25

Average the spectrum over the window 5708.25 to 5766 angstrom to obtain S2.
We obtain 38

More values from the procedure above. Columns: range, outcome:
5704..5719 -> 36.3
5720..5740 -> 38.8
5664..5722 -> 37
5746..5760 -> 38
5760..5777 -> 38.3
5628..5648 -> 36.4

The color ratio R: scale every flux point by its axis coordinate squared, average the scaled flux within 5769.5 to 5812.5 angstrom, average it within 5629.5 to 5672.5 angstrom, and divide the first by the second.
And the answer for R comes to 1.1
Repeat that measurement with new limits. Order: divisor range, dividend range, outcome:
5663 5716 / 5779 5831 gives 1.08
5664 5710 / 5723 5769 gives 1.06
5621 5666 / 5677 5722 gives 1.04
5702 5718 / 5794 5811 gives 1.10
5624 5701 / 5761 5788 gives 1.06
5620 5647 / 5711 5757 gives 1.09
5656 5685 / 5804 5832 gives 1.11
